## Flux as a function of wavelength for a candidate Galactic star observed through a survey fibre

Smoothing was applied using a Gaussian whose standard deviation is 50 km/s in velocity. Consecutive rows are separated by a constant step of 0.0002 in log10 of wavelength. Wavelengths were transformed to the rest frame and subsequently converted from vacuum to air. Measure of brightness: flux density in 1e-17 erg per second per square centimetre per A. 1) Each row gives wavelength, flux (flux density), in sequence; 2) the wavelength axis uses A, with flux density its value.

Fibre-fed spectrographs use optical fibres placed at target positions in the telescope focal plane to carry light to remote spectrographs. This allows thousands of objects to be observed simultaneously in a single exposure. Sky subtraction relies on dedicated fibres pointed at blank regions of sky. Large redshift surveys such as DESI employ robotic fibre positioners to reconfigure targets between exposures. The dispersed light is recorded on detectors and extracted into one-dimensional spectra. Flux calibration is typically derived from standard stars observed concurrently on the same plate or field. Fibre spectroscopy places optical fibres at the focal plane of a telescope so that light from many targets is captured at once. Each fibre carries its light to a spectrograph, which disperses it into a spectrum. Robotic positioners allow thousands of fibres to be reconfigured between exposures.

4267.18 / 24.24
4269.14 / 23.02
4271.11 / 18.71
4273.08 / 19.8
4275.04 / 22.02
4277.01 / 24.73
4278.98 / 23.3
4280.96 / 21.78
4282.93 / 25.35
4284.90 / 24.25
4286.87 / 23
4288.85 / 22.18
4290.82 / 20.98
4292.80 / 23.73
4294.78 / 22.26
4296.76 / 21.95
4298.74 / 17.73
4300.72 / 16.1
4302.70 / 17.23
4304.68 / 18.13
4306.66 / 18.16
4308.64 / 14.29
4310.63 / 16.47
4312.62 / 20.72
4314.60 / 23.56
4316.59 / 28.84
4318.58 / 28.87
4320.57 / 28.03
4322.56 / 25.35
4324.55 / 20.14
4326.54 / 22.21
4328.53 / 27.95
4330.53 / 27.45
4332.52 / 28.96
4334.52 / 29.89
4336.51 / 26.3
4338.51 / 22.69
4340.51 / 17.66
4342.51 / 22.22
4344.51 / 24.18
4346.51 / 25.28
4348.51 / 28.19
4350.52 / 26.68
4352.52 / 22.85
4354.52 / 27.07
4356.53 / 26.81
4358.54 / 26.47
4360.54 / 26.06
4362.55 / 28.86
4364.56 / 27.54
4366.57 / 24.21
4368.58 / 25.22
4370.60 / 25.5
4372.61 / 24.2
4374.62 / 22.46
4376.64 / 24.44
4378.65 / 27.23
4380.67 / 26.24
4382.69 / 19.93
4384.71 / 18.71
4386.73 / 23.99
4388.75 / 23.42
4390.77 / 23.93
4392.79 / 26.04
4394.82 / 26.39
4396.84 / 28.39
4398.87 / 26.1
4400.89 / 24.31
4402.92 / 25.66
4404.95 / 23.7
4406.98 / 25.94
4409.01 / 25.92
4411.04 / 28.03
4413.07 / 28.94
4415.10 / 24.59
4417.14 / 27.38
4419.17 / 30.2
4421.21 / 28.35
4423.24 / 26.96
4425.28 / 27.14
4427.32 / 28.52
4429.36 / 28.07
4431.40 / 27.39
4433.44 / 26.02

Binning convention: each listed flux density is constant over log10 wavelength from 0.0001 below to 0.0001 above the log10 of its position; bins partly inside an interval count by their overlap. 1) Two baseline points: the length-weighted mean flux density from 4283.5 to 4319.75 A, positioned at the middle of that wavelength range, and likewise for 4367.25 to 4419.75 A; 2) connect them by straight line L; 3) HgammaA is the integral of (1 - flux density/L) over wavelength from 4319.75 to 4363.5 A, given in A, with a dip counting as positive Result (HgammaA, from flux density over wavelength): -5.0 A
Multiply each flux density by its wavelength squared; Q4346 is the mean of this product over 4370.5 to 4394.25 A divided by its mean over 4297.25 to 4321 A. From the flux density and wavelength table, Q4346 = 1.20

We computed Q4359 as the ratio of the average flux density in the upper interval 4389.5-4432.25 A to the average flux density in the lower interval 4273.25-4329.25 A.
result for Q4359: 1.2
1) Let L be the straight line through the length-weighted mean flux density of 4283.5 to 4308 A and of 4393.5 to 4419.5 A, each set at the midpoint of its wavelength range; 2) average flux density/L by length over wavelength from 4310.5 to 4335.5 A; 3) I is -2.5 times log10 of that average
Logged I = -0.16 mag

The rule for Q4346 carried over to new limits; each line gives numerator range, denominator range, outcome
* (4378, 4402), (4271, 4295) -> 1.14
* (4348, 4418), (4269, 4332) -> 1.19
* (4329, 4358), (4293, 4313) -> 1.41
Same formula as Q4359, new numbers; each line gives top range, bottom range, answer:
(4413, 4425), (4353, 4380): 1.07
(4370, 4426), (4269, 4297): 1.14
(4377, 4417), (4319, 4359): 0.99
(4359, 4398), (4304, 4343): 1.06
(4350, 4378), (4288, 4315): 1.32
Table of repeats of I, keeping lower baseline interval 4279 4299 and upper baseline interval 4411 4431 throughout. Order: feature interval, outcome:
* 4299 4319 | 0.17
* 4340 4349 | 0.05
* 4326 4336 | -0.14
